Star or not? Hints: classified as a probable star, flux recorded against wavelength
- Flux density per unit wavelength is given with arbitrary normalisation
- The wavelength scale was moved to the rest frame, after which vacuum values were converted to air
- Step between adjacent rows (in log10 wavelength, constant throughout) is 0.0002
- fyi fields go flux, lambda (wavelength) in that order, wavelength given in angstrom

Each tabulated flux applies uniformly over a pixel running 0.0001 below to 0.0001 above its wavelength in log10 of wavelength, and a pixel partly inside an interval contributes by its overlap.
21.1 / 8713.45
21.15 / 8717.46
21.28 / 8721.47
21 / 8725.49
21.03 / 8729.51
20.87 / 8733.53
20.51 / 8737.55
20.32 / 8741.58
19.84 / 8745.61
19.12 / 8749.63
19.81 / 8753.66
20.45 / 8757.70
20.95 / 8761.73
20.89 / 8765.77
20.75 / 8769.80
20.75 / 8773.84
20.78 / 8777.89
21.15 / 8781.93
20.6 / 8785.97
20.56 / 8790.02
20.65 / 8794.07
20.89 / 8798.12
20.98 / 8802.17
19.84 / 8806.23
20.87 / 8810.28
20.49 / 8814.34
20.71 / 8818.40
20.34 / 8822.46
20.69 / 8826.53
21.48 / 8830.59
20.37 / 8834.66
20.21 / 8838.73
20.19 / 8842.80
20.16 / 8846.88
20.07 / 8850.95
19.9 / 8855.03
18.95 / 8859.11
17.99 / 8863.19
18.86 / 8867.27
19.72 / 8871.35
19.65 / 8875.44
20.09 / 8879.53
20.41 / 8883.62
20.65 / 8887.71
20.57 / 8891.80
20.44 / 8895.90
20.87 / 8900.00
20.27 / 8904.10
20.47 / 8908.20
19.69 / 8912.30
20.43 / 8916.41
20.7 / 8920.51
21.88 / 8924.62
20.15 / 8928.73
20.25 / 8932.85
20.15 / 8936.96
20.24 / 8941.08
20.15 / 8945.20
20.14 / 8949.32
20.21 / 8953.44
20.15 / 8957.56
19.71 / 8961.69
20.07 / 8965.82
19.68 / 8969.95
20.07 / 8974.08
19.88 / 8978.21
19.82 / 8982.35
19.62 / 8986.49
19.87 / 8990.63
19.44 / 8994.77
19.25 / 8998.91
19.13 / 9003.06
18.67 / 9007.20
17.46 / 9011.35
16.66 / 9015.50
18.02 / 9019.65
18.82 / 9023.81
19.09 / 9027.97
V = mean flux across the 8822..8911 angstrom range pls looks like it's 20.1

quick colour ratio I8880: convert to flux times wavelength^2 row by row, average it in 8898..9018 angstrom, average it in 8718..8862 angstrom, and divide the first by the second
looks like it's 1.0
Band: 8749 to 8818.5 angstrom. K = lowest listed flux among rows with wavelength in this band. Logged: 19.12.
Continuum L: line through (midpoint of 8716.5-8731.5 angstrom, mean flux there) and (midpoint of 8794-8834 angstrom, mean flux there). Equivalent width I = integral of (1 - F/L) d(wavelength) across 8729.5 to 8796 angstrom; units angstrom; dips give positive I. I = 1.31 angstrom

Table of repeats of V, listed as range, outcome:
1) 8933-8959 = 20.2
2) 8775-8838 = 20.7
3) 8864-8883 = 19.5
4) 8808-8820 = 20.7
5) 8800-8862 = 20.3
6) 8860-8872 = 18.8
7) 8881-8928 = 20.6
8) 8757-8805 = 20.8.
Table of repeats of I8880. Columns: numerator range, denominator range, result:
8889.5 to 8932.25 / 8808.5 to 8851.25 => 1.02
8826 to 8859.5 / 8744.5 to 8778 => 1.01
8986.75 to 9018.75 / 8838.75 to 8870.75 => 0.99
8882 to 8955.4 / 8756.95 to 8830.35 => 1.01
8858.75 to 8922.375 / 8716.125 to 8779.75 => 1.00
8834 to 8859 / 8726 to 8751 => 1.01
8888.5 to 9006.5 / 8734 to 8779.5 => 1.03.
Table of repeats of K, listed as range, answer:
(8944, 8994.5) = 19.62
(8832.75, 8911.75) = 17.99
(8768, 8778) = 20.75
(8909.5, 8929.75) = 19.69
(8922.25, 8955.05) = 20.14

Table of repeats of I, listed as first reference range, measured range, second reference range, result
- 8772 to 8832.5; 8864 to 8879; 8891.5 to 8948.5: 0.9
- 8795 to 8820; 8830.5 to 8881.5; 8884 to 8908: 2.1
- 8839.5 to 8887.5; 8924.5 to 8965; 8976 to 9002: -1.2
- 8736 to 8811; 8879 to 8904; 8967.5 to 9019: -1.0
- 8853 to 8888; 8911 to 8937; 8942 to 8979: -0.9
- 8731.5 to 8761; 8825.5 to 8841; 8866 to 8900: -0.4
